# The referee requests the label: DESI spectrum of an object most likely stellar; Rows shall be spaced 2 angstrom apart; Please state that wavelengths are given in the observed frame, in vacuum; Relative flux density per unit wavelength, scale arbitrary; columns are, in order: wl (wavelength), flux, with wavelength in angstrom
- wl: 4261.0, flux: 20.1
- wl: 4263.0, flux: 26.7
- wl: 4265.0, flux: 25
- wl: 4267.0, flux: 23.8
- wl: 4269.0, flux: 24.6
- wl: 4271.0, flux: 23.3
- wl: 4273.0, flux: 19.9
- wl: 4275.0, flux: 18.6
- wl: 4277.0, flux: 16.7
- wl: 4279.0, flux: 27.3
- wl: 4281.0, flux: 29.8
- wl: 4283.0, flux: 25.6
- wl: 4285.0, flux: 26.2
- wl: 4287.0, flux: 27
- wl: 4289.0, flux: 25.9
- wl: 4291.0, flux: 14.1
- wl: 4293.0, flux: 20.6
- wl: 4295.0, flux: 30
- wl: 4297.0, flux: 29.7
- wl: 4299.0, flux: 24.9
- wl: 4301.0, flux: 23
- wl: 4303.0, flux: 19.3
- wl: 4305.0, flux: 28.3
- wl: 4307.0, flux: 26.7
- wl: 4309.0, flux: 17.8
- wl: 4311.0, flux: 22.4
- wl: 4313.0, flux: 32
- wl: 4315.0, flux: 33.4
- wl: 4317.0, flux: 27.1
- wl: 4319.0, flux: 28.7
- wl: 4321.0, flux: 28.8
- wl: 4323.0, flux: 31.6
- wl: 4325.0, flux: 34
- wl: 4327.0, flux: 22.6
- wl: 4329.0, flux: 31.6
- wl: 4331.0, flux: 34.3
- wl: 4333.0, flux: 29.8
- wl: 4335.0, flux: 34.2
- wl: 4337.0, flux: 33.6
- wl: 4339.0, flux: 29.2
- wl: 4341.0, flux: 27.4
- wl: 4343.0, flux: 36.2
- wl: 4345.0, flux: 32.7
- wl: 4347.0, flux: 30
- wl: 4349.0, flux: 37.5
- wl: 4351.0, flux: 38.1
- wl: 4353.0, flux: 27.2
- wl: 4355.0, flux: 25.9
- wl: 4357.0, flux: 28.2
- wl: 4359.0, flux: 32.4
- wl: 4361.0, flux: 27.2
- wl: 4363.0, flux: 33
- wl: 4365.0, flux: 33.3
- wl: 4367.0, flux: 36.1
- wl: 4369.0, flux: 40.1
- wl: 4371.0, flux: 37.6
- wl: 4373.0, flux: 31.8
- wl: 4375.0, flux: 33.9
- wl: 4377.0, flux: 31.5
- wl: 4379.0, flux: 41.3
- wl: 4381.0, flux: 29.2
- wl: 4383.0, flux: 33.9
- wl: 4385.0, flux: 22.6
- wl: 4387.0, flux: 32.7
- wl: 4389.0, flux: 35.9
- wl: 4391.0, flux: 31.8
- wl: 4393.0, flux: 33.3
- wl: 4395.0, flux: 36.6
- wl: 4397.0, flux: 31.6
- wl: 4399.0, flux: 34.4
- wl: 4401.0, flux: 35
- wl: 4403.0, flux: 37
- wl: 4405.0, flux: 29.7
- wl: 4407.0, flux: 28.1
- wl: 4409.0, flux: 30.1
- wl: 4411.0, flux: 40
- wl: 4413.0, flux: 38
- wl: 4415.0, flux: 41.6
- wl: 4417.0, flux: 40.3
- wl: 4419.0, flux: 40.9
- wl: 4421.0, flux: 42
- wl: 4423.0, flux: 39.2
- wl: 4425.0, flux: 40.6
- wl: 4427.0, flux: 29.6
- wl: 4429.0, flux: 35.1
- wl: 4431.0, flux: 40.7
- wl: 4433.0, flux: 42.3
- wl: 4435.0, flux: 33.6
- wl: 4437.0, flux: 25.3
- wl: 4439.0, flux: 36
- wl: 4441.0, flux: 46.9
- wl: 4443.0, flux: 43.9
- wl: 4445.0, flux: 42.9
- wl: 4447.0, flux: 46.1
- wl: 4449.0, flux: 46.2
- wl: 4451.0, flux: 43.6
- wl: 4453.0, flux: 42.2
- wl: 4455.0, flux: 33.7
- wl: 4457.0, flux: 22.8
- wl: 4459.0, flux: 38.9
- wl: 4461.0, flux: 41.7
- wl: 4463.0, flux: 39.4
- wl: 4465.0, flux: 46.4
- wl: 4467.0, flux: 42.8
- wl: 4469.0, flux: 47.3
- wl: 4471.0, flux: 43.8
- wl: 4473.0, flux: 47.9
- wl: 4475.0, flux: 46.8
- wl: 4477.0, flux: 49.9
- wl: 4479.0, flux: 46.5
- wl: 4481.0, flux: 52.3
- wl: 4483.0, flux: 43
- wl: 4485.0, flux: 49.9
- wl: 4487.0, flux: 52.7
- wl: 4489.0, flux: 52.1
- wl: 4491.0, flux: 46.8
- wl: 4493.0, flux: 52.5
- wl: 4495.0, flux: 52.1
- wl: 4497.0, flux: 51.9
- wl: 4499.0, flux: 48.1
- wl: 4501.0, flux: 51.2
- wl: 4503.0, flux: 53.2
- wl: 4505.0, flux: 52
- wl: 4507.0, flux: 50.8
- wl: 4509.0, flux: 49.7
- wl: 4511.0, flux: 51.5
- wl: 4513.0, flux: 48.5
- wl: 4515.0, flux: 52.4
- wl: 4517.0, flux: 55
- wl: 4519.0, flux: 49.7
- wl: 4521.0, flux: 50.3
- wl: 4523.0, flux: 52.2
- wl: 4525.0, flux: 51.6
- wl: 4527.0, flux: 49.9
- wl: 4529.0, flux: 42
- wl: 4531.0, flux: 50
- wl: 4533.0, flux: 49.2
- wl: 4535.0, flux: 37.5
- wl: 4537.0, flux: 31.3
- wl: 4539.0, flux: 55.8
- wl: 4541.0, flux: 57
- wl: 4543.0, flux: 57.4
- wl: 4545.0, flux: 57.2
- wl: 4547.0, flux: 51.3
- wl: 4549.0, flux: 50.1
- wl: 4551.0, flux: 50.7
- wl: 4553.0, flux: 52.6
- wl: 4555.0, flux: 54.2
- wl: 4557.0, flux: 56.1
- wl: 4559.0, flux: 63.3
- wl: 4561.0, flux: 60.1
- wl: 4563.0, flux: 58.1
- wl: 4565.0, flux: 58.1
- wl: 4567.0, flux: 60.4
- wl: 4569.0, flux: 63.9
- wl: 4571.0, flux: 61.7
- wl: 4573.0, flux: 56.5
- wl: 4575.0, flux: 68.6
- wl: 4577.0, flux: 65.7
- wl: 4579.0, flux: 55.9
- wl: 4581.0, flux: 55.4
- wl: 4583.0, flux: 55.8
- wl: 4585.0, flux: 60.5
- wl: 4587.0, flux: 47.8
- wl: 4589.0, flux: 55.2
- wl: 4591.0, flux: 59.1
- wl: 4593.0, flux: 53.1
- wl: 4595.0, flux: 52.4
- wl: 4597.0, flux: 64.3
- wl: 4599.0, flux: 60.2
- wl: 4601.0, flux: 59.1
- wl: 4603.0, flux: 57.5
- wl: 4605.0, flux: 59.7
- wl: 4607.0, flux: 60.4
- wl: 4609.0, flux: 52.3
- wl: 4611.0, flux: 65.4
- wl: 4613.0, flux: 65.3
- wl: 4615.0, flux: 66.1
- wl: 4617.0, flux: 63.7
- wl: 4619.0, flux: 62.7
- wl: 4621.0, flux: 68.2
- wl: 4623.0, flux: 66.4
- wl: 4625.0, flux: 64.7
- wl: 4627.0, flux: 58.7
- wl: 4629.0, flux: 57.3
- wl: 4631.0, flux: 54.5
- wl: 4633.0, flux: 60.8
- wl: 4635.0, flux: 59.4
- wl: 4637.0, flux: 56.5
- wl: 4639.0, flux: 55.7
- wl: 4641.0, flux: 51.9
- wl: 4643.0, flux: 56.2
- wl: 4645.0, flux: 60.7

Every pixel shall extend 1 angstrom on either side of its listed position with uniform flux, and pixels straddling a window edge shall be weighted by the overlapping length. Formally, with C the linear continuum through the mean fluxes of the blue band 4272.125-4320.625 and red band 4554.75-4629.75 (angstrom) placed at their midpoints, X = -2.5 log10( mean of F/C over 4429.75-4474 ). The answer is 0.07 mag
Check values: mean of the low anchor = 24.9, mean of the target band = 40.6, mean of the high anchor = 59.9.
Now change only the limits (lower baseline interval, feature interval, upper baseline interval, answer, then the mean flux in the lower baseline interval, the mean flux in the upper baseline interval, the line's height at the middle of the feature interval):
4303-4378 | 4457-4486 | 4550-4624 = 0.033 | 30.8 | 59.4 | 46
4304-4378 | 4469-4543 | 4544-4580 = 0.035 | 31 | 58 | 51.2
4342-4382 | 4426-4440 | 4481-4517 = 0.214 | 33.2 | 50.7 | 42.2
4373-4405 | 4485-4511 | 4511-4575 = -0.081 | 33.2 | 53.3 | 47.4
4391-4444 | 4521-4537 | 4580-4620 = 0.077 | 36.5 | 58.8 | 50.1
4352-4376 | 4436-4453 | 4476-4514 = 0.050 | 32.2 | 50.2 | 43.3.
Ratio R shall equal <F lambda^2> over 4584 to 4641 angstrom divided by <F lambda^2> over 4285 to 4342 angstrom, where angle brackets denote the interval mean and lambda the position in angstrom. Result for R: 2.48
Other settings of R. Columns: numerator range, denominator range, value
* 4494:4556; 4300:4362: 1.88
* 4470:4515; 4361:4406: 1.56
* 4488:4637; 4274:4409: 2.06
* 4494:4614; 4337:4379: 1.83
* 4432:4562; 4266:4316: 2.14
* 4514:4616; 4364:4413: 1.79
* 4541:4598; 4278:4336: 2.38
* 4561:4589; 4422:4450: 1.60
